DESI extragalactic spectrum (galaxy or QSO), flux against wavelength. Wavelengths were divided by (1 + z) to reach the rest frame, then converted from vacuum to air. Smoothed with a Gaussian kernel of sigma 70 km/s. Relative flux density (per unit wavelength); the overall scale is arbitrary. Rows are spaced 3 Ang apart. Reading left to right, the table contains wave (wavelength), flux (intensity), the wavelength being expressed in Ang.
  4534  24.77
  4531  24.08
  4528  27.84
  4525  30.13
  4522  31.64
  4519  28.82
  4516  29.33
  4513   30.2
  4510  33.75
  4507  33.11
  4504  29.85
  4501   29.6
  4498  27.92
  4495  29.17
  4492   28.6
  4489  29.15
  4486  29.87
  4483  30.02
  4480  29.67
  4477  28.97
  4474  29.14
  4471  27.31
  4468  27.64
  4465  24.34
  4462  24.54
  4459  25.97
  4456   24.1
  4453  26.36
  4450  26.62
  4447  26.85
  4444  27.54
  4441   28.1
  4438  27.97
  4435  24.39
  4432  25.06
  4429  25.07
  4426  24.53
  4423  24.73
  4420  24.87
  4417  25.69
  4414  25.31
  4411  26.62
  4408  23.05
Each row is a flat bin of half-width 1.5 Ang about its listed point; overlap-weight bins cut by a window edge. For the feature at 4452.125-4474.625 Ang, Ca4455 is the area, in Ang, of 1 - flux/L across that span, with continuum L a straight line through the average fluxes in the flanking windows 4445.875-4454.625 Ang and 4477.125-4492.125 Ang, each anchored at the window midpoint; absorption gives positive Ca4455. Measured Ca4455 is 1.3 Ang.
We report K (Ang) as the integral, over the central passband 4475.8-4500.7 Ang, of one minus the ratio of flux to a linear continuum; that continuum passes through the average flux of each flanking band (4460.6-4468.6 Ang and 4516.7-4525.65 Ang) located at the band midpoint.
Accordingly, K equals -1.7 Ang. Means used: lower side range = 25.3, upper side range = 30.1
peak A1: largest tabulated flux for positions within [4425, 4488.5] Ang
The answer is 30.02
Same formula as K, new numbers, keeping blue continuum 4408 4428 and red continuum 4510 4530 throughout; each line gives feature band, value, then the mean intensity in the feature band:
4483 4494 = -0.37 Ang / 29.3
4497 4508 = -0.40 Ang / 30.1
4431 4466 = 0.64 Ang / 26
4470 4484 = -0.60 Ang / 29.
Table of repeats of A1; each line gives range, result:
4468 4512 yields 33.75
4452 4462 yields 26.36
